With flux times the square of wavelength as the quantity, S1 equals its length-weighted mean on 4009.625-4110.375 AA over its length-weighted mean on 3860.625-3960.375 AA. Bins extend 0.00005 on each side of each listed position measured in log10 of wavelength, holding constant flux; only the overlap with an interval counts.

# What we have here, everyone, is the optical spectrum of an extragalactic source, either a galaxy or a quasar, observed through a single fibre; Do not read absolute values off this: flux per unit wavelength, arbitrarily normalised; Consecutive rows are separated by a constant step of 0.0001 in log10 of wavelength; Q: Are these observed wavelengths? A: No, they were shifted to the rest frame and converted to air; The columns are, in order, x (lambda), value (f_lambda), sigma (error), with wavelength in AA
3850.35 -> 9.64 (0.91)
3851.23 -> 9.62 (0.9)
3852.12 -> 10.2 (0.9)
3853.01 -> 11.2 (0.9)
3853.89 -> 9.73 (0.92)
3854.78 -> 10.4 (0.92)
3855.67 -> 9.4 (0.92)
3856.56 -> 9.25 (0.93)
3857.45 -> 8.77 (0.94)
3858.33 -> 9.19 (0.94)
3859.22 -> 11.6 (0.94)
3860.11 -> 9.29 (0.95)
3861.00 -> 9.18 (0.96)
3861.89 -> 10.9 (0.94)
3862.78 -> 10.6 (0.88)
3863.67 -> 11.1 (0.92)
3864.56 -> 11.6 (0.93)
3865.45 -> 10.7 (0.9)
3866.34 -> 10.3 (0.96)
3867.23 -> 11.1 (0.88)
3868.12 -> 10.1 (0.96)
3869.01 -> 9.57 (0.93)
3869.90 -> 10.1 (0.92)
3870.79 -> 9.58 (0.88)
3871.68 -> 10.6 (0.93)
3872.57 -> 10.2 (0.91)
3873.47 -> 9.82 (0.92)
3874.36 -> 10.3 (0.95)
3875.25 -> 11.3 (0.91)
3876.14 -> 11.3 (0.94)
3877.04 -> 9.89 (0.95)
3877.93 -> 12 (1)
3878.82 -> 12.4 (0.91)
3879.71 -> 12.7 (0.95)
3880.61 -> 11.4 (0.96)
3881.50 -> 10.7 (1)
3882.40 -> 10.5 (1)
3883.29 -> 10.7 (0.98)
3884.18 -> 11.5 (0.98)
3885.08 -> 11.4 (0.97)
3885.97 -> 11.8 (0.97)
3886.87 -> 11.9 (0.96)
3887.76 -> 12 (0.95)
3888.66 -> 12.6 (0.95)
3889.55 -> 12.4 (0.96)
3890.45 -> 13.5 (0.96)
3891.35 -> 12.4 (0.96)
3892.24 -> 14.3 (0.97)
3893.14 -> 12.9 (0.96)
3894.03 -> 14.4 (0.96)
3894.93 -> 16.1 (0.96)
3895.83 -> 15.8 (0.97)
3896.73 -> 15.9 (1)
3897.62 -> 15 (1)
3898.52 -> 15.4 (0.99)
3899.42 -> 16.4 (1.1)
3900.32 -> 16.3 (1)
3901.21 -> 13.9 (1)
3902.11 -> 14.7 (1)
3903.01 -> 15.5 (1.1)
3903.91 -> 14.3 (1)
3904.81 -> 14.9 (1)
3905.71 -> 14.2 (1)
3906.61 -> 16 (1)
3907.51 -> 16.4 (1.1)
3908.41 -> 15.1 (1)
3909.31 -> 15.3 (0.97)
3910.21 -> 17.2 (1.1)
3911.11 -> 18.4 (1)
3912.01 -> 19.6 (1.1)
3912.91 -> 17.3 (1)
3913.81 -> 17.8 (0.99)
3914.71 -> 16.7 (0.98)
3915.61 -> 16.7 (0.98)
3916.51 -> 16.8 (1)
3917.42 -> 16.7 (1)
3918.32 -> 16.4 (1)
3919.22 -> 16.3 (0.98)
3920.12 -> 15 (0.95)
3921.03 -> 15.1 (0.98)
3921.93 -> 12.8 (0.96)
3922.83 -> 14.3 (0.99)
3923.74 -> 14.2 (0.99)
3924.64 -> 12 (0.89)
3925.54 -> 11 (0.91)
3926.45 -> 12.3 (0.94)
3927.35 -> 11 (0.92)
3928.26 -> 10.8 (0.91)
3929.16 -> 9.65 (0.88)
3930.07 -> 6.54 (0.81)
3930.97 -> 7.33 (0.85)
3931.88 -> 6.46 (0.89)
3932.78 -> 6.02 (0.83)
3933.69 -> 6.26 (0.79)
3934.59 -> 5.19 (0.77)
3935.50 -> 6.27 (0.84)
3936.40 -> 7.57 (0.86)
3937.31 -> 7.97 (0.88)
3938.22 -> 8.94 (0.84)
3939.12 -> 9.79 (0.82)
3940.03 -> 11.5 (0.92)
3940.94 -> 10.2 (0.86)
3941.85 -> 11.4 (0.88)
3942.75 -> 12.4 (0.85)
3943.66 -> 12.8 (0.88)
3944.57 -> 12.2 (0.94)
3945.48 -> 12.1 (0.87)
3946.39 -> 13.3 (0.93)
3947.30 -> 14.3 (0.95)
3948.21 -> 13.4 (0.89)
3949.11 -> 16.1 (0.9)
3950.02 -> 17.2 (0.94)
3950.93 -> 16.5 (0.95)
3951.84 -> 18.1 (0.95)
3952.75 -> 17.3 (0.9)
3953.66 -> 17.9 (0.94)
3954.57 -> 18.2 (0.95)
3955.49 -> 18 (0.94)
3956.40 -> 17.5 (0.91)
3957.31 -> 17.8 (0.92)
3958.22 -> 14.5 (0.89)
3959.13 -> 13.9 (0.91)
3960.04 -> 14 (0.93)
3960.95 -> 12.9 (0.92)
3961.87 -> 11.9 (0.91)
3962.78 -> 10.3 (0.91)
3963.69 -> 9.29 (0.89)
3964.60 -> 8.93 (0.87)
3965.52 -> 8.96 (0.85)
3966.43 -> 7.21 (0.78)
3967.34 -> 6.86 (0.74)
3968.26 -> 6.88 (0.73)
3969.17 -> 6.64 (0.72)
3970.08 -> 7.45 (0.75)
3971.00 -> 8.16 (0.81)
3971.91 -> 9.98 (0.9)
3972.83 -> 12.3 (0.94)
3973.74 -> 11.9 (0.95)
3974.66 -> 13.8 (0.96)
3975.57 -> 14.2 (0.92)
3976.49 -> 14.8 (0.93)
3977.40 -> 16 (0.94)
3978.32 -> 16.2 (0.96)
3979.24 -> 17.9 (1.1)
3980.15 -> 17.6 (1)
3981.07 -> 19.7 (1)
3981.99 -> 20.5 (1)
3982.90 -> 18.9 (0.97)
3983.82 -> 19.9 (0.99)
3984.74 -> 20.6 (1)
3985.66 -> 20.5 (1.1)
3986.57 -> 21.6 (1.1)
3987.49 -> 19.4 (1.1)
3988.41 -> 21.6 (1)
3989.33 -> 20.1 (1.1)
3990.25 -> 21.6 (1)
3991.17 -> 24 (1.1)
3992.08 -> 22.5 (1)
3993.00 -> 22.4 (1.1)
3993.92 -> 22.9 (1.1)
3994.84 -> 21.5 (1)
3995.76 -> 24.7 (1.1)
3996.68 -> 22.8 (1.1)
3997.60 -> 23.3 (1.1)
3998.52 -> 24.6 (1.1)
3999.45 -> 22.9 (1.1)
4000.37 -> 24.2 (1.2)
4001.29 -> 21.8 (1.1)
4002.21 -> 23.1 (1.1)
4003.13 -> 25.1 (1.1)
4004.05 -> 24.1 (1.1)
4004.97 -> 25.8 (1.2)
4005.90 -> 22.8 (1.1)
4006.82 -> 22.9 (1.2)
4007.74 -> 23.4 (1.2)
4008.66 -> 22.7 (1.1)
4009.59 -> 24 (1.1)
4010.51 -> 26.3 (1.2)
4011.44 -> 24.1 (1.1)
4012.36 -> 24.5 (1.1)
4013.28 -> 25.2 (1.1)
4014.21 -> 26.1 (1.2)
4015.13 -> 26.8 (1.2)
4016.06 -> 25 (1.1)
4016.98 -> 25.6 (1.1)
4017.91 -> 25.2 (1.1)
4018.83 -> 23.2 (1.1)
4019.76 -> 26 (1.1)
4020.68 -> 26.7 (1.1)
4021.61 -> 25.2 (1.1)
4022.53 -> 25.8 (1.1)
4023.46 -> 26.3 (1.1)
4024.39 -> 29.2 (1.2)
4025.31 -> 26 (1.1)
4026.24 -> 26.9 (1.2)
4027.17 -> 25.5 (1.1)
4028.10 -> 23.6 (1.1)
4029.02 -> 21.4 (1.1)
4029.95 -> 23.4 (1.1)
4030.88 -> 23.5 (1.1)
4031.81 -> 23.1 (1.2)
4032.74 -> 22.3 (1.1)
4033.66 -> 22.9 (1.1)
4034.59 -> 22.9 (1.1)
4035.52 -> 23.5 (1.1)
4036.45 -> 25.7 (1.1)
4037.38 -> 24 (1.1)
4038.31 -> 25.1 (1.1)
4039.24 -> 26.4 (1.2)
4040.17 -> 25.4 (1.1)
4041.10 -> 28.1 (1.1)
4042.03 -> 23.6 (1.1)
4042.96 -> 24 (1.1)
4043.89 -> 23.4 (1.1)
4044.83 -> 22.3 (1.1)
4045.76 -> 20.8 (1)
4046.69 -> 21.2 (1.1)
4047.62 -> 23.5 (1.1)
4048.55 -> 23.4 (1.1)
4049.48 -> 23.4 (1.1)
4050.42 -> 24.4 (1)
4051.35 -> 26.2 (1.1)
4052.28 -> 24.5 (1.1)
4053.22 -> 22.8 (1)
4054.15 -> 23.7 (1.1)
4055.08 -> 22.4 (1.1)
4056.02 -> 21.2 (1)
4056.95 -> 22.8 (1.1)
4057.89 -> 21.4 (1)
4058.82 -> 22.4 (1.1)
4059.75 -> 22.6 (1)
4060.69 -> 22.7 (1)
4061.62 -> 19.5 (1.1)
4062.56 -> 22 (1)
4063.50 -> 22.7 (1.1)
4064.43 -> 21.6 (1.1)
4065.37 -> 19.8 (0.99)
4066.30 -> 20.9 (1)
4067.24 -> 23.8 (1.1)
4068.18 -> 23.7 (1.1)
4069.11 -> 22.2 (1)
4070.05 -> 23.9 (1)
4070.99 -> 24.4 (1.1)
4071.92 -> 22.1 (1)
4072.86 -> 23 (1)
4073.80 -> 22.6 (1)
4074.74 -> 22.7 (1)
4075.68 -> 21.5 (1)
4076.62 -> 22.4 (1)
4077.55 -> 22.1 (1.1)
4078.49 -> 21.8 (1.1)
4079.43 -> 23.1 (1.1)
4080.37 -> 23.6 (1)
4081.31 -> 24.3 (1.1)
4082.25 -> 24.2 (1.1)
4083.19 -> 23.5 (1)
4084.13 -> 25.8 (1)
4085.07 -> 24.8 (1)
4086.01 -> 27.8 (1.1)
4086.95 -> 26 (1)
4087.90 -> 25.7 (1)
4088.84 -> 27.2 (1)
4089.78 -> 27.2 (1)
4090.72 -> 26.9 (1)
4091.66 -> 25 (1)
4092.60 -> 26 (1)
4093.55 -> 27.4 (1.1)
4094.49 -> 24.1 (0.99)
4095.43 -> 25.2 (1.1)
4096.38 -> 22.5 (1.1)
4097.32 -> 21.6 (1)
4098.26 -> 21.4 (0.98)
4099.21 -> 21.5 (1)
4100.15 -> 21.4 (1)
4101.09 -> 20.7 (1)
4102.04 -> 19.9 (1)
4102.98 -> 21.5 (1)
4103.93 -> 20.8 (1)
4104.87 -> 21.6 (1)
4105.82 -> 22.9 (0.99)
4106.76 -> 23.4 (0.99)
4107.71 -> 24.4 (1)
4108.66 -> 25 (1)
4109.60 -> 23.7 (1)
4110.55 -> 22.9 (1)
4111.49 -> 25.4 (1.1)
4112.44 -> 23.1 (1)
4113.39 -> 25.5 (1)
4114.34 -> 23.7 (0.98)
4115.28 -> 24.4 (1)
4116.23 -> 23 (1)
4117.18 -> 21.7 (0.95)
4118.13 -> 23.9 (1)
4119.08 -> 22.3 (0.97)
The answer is 2.0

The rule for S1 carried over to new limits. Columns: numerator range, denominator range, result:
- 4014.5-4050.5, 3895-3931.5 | 1.77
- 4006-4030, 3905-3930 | 1.77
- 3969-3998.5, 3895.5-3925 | 1.20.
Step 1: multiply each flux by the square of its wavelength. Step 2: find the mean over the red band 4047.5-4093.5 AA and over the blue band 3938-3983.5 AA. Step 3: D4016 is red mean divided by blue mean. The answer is 1.9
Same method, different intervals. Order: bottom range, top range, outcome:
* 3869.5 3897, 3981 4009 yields 1.97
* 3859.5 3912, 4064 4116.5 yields 2.04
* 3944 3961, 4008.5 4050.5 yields 1.63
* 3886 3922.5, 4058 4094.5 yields 1.69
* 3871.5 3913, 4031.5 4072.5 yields 1.85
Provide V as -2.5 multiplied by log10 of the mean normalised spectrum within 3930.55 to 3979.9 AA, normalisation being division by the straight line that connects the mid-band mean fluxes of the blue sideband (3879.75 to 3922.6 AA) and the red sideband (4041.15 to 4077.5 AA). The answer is 0.41 mag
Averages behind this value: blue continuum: 14.6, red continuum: 22.7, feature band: 12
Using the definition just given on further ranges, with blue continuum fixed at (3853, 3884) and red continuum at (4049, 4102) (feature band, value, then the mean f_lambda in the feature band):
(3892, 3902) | -0.227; 15.1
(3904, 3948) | 0.098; 12.7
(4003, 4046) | -0.216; 24.6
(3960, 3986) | 0.281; 13.2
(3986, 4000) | -0.222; 22.4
